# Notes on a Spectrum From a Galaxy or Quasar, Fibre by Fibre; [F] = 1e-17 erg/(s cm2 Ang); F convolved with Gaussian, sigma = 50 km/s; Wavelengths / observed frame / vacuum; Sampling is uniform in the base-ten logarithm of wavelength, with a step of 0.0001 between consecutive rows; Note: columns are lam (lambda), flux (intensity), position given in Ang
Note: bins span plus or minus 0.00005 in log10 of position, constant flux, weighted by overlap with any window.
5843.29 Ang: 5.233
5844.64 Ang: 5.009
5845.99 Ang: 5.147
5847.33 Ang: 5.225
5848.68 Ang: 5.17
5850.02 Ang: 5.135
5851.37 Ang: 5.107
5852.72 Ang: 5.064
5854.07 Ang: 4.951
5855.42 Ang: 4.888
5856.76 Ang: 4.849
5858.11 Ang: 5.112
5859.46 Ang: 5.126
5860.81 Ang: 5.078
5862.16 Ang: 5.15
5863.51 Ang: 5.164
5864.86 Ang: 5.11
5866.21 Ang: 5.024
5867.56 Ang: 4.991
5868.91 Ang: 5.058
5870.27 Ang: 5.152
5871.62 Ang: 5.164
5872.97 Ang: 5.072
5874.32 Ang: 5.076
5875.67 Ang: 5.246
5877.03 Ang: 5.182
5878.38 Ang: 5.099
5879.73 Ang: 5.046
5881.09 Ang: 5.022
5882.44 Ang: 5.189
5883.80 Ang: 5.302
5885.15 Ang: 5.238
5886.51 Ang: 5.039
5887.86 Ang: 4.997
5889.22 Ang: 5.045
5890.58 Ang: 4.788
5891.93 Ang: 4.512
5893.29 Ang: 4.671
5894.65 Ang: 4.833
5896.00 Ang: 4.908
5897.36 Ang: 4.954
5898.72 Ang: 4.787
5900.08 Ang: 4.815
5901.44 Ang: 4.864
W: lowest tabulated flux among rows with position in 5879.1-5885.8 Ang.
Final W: 5.022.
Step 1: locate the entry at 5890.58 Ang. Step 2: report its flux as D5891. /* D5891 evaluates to 4.788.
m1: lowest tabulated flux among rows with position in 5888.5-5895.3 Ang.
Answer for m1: 4.512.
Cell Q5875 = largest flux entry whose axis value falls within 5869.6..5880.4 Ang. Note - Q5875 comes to 5.246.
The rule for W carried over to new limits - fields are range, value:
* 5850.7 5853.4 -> 5.064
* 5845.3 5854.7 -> 4.951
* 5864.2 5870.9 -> 4.991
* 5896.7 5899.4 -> 4.787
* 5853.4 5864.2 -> 4.849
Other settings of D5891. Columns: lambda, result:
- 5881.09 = 5.022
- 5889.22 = 5.045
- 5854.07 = 4.951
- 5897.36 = 4.954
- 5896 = 4.908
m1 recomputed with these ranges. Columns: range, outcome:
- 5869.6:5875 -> 5.072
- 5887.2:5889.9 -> 4.997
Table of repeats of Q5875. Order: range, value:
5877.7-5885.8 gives 5.302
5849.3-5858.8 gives 5.135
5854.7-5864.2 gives 5.164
